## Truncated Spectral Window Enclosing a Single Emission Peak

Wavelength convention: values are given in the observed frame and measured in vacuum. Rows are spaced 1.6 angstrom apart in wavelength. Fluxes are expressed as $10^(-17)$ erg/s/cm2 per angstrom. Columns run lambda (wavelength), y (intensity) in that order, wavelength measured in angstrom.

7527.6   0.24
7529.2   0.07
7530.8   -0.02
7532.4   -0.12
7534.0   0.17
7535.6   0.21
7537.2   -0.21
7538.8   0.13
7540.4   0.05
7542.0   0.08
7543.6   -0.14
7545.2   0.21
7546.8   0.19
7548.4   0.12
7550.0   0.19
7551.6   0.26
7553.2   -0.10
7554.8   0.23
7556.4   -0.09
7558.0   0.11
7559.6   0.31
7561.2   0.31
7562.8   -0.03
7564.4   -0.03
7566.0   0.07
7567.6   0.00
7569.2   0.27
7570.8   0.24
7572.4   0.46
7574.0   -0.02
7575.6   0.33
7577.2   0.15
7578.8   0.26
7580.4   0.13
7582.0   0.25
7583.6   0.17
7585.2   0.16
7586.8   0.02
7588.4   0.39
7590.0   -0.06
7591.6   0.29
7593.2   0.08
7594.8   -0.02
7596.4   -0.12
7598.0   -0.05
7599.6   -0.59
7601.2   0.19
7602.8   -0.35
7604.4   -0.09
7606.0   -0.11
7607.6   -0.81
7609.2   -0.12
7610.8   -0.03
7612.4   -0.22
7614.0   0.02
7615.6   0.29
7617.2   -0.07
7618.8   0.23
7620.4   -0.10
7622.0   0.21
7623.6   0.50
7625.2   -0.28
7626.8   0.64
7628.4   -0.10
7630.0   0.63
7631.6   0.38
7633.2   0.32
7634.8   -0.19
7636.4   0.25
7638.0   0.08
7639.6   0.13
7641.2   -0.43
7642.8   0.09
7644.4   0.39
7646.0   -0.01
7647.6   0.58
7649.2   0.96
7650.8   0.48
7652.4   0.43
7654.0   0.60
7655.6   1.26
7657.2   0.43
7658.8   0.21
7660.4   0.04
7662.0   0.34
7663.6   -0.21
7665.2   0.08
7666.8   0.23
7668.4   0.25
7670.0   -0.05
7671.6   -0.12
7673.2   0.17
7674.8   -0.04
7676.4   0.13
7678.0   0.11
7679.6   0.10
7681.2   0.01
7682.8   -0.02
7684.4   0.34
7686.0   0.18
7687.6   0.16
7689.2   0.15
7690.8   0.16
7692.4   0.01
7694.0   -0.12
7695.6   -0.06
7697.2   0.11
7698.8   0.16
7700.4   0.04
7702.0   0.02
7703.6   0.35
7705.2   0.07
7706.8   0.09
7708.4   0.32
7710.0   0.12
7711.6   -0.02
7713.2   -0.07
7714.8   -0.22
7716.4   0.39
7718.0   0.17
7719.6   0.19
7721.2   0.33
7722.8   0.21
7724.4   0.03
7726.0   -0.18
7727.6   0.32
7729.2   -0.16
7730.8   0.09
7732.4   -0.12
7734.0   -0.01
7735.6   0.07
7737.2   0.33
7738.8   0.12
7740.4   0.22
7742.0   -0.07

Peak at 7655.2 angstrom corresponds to [O II] 3727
